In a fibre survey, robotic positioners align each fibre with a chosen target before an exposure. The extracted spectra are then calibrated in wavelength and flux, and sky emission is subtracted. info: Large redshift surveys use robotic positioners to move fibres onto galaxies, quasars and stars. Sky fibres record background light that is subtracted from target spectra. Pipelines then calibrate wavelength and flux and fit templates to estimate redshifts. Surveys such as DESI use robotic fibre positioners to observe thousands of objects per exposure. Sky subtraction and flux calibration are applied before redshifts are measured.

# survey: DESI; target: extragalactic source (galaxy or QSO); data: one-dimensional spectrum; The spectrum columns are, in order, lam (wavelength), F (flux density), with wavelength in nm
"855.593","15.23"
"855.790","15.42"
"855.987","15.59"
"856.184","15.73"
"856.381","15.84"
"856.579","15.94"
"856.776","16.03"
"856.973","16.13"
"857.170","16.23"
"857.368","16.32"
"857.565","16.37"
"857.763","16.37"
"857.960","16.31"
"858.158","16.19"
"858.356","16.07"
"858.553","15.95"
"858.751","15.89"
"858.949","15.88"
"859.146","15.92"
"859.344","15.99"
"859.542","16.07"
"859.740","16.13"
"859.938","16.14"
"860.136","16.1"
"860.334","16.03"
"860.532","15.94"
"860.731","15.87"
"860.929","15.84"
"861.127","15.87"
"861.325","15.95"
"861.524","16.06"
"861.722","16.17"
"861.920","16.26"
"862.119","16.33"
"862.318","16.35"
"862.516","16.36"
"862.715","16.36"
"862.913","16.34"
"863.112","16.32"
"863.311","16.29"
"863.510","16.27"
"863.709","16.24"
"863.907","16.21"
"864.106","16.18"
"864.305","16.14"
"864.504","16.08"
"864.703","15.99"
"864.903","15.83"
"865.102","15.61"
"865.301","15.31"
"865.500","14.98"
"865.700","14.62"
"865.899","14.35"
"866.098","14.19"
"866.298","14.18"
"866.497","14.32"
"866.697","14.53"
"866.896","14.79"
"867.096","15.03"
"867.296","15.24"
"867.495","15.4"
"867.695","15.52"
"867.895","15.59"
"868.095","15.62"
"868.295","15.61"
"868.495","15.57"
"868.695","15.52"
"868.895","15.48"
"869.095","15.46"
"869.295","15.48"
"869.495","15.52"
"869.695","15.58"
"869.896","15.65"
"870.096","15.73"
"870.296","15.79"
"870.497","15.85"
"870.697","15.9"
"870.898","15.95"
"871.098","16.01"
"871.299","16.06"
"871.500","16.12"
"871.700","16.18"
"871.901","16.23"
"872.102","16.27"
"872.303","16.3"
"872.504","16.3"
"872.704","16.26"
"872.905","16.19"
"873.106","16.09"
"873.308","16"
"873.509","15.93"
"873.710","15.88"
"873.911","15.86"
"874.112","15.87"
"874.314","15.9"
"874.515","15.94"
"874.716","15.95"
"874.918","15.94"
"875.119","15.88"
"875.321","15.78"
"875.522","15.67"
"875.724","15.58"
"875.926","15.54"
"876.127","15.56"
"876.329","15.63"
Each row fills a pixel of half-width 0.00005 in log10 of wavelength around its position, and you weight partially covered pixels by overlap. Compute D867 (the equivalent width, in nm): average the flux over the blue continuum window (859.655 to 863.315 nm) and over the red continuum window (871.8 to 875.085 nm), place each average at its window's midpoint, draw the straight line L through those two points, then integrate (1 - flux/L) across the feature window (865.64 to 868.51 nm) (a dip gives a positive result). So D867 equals 0.20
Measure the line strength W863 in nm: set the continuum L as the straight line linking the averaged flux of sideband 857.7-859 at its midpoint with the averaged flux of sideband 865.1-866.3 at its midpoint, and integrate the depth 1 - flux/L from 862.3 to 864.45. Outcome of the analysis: -0.158 nm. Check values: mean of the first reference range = 16.1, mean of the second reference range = 14.7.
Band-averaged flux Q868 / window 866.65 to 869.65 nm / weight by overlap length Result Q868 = 15.4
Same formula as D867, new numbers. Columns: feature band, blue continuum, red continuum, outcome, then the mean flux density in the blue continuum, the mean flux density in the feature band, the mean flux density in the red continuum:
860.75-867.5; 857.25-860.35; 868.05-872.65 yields 0.14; 16.1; 15.7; 15.8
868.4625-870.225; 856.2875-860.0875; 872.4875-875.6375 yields 0.05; 16.1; 15.6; 16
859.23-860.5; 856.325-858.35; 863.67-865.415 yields 0.00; 16.2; 16.1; 15.9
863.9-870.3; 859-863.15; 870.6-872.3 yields 0.30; 16.1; 15.3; 16.1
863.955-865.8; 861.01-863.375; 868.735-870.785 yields 0.04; 16.2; 15.6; 15.6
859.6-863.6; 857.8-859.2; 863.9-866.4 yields -0.11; 16.1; 16.1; 15.3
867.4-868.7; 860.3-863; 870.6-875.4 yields 0.04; 16.1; 15.5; 16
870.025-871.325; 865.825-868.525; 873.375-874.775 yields -0.04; 15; 15.9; 15.9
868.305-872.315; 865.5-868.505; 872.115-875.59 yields -0.09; 15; 15.8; 16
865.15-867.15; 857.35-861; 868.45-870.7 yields 0.14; 16.1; 14.6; 15.6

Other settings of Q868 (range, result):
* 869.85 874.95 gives 16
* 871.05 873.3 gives 16.2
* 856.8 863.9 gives 16.1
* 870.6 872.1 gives 16.1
